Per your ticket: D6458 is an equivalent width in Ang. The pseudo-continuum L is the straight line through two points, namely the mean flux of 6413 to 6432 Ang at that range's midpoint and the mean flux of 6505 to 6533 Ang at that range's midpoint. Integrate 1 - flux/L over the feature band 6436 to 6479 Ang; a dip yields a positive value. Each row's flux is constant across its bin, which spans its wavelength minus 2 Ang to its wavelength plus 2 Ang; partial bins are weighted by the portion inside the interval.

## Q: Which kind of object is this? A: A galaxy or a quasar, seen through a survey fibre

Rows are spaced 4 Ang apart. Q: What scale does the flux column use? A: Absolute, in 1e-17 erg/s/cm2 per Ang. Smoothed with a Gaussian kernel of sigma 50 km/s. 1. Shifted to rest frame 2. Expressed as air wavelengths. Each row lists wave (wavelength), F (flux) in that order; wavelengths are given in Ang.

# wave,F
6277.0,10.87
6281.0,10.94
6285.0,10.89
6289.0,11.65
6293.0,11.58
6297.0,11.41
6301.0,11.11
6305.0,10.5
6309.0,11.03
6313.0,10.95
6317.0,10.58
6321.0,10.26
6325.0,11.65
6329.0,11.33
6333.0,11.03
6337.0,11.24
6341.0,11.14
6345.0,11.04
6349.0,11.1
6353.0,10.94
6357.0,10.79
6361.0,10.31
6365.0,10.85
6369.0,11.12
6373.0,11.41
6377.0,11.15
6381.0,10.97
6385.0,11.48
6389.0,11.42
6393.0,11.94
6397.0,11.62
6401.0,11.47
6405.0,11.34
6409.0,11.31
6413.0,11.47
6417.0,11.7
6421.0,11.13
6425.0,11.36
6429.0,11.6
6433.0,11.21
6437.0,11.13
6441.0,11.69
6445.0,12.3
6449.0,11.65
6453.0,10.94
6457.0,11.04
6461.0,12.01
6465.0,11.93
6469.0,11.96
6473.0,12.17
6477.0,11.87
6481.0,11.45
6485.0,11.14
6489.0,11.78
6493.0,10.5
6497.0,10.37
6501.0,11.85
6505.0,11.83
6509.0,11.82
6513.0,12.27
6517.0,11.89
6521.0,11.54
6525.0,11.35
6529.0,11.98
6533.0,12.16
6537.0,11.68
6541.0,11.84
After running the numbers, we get -0.5 Ang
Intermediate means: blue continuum 11.4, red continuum 11.8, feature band 11.7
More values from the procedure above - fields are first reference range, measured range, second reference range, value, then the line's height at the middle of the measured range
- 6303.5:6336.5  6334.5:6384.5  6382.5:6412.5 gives 0.9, 11.2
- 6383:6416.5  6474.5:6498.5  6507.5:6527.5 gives 1.0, 11.7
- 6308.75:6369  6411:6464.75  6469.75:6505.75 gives -1.0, 11.3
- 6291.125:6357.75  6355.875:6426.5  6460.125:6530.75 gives 0.0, 11.3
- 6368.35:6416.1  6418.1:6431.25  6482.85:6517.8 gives 0.1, 11.4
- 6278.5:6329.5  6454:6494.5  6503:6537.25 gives 0.3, 11.7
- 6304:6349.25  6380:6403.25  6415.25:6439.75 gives -0.6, 11.2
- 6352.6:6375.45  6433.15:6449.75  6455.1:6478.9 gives -0.1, 11.6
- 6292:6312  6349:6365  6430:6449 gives 0.8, 11.3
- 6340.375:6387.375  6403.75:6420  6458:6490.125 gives -0.1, 11.3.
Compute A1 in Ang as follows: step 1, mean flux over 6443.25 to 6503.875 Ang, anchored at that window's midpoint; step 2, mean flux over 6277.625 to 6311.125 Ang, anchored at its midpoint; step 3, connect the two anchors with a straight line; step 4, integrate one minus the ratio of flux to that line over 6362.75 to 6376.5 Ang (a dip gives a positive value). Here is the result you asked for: 0.2 Ang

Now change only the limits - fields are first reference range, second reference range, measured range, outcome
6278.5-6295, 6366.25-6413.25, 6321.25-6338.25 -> 0.1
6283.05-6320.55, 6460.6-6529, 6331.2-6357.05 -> 0.3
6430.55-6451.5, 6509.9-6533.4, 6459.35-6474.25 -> -0.4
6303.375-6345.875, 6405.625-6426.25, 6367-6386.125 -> 0.0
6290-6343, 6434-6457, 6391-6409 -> -0.4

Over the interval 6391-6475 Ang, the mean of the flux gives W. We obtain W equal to 11.6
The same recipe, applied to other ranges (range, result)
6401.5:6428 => 11.4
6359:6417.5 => 11.3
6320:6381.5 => 11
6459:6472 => 12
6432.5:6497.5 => 11.5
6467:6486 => 11.7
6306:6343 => 11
